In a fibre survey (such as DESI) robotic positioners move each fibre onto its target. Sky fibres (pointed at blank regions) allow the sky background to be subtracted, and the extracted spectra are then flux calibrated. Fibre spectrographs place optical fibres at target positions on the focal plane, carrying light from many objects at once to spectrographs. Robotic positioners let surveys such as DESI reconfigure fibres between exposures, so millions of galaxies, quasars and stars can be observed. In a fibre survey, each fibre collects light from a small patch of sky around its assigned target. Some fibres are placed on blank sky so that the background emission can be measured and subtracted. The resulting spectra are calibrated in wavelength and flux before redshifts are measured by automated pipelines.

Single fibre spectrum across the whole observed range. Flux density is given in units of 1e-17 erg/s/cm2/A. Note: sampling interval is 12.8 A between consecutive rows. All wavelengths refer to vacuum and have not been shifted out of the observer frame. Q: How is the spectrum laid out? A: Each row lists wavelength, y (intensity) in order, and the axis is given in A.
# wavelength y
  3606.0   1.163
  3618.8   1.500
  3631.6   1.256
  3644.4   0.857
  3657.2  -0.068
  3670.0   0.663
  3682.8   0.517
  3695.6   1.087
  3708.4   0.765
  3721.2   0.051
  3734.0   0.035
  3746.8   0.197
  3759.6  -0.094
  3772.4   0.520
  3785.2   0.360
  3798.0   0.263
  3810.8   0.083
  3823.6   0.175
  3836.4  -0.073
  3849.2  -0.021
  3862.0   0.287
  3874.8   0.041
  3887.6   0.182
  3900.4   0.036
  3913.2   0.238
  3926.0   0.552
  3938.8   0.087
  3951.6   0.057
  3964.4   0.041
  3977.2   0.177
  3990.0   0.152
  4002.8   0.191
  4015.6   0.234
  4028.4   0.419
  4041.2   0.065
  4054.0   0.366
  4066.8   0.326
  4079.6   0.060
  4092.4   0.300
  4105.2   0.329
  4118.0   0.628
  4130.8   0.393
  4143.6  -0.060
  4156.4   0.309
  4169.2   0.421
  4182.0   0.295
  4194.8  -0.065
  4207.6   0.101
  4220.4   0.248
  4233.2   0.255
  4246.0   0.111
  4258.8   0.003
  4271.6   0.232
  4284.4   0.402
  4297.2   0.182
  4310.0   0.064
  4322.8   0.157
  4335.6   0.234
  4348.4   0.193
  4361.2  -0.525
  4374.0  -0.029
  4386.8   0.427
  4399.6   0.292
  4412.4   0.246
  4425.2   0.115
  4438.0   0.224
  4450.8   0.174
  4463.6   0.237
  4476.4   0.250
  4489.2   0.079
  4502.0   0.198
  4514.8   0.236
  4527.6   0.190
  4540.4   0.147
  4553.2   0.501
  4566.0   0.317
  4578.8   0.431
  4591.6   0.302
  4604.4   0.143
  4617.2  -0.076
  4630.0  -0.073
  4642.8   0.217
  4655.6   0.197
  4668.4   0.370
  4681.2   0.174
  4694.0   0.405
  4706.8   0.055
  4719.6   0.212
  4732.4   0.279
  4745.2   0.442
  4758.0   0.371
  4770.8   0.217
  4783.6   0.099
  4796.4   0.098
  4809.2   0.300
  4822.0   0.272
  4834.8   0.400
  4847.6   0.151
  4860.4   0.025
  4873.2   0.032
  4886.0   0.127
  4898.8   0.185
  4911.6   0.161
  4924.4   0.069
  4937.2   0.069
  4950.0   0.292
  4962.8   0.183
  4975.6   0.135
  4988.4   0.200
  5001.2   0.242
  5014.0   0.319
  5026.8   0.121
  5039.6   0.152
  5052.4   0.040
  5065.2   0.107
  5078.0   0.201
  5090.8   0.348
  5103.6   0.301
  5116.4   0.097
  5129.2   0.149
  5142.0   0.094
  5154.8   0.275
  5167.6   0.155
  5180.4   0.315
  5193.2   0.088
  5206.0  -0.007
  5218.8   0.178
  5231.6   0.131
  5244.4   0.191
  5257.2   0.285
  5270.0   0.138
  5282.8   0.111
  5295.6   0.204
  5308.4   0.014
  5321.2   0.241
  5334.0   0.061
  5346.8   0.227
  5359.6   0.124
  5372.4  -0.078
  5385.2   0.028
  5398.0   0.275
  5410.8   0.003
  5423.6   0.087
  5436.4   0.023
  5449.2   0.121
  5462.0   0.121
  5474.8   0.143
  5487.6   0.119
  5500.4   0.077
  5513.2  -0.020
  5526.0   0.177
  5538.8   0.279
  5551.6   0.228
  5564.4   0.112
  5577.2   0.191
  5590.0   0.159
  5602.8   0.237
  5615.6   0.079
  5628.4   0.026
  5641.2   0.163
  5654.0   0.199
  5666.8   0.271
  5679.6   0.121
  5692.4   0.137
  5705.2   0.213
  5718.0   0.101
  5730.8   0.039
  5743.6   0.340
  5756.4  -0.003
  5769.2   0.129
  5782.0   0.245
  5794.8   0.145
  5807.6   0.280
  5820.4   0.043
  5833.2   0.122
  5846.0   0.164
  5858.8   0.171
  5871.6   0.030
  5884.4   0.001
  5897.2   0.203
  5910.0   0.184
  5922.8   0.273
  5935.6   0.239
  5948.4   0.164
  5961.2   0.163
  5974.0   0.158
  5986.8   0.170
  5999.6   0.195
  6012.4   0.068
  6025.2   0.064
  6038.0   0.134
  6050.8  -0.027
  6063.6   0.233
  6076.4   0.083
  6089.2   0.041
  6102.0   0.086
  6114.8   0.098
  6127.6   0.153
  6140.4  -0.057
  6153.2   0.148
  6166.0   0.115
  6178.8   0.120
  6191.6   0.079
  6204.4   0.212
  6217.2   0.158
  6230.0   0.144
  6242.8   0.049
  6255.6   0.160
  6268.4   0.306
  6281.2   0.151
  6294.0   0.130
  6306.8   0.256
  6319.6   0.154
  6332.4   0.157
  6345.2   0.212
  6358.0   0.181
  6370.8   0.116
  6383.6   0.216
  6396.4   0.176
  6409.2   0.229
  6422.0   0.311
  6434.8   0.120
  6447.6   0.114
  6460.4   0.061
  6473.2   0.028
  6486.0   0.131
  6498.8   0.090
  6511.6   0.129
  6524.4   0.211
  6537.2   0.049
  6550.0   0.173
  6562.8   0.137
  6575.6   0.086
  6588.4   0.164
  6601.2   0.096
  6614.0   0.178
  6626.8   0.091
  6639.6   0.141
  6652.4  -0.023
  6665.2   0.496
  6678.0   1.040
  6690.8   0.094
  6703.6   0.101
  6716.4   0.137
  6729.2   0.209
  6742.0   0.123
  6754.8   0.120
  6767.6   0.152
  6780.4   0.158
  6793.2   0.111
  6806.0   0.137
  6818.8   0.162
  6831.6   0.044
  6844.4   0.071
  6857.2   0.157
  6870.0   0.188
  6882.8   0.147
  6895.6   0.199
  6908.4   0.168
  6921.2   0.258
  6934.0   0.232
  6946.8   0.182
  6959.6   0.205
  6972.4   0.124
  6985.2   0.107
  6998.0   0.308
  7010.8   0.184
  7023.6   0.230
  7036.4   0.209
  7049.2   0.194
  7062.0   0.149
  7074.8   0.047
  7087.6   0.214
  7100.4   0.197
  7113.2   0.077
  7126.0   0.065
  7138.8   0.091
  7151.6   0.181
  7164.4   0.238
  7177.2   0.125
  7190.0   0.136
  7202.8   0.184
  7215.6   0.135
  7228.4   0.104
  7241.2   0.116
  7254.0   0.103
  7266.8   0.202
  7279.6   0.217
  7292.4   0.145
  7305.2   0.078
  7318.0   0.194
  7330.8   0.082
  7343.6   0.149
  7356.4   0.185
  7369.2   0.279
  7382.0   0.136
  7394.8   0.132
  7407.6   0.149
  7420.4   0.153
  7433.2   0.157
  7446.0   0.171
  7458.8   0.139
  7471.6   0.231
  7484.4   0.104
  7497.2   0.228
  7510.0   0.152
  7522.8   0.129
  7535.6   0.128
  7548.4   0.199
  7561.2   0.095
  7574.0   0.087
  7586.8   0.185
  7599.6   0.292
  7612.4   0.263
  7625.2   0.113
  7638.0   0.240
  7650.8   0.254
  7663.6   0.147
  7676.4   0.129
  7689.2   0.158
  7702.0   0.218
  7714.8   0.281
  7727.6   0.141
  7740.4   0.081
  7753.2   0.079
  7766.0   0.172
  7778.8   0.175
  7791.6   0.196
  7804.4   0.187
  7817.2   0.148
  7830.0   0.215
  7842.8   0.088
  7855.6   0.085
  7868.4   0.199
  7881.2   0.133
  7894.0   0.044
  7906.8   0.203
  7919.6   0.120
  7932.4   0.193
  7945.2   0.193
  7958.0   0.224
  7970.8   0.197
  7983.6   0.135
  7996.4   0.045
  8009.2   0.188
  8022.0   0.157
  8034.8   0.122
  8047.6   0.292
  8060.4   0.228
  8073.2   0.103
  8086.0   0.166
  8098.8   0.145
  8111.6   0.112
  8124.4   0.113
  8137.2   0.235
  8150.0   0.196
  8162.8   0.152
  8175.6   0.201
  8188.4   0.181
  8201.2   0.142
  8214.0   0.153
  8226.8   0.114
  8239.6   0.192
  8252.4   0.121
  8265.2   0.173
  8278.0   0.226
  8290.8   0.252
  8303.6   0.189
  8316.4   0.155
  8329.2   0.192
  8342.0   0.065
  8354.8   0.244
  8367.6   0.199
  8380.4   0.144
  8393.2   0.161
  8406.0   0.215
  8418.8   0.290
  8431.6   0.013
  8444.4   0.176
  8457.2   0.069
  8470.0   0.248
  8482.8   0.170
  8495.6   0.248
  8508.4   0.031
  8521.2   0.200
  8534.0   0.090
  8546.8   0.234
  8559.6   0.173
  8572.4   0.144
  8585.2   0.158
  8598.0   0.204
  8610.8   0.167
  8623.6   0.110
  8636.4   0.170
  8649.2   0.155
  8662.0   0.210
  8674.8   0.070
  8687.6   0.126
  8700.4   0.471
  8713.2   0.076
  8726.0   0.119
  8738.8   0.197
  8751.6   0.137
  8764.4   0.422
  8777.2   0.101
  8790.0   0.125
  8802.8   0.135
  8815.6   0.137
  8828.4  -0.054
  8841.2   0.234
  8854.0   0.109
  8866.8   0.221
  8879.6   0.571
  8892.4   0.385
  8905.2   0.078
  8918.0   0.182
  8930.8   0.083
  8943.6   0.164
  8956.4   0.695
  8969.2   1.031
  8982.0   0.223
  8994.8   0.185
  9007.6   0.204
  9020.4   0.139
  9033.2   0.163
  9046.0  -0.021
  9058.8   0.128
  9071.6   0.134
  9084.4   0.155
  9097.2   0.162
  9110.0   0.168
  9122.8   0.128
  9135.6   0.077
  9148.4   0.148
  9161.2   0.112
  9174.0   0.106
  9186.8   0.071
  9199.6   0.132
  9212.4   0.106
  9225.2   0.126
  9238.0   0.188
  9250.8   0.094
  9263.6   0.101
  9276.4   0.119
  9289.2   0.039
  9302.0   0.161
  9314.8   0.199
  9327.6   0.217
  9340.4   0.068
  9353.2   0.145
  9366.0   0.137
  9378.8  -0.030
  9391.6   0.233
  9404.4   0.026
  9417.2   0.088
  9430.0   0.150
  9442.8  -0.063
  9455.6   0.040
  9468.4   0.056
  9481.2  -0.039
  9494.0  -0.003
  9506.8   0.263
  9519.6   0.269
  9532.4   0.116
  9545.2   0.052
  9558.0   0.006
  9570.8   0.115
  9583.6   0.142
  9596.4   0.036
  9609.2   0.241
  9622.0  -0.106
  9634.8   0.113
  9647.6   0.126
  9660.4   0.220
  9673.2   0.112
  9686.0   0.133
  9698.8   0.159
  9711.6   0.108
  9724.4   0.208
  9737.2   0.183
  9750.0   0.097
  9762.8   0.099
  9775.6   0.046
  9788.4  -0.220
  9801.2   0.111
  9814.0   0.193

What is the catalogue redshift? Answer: 0.79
